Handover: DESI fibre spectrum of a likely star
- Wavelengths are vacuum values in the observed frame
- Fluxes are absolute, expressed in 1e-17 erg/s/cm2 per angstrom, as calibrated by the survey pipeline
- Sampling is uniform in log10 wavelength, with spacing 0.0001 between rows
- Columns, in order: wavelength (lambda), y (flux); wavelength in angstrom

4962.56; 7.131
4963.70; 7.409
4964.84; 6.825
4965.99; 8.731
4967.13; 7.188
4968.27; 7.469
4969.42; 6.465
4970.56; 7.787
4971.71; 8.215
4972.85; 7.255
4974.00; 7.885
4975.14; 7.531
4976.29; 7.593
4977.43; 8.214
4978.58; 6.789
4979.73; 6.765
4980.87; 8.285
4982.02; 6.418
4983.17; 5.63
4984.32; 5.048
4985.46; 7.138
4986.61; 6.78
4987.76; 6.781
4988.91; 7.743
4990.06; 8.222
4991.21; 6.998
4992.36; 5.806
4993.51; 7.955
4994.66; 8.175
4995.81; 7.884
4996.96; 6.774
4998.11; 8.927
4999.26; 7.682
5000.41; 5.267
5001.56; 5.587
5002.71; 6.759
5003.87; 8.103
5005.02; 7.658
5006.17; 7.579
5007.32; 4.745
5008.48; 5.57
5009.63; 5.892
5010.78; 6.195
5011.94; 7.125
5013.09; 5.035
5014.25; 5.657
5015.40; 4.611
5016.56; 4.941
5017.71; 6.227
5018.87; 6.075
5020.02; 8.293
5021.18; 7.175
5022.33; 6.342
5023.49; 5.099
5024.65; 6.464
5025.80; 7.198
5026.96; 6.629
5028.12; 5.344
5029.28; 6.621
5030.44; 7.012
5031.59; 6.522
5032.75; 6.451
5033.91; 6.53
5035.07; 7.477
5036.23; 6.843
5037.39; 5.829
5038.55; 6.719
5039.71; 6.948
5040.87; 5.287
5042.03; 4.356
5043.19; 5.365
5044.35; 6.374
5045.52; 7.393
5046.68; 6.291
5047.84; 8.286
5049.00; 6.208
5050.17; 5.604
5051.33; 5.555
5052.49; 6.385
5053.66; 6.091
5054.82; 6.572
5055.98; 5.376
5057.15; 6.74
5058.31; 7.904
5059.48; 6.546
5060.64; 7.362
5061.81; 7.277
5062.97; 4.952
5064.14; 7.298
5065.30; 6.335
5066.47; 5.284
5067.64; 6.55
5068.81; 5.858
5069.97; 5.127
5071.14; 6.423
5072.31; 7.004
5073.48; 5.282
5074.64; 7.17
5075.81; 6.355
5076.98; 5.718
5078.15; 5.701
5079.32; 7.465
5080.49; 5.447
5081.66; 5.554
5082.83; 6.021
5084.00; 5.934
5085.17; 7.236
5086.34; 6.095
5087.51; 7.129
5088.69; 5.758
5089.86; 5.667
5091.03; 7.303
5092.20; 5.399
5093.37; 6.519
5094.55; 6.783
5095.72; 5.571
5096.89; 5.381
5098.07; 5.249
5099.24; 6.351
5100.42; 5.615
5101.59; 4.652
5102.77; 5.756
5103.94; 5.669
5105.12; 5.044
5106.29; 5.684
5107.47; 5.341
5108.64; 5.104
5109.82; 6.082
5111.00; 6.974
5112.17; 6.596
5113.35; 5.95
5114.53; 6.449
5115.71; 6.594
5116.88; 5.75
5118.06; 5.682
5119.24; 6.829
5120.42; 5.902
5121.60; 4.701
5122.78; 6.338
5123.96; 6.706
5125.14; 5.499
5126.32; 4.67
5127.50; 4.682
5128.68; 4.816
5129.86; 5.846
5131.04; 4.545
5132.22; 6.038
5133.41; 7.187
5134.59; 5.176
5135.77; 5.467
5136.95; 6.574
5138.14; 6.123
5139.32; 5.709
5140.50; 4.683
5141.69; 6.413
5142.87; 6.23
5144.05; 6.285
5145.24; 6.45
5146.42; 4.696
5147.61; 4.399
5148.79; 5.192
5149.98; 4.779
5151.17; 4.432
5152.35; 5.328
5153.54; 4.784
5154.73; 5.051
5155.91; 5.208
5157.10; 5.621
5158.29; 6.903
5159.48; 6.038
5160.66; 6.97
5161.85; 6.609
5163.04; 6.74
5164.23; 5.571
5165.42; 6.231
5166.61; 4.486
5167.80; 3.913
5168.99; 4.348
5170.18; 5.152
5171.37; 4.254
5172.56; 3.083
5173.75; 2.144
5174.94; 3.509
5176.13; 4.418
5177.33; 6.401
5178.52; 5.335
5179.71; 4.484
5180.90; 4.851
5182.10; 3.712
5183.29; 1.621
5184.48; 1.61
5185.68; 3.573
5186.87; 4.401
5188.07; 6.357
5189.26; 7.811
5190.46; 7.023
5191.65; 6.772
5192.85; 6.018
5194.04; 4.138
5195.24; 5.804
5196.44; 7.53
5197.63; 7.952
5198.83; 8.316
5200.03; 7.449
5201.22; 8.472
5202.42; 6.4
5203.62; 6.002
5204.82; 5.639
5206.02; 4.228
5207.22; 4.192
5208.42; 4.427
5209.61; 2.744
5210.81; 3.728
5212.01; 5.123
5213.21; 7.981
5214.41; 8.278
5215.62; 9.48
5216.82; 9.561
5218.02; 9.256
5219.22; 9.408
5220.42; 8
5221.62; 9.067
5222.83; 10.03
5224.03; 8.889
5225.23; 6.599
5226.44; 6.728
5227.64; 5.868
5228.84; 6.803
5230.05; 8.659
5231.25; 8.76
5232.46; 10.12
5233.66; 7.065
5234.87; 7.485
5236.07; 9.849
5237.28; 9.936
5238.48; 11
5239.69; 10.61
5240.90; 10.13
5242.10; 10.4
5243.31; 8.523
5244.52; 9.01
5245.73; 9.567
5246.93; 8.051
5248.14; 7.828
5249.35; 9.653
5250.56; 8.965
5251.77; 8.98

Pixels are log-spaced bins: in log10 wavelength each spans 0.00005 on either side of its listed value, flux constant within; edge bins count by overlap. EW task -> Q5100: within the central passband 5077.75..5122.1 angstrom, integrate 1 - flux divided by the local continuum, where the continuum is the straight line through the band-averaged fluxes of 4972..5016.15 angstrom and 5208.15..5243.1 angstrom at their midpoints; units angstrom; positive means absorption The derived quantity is 8.8 angstrom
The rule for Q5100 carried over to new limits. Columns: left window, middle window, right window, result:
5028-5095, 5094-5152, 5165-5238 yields 5.7 angstrom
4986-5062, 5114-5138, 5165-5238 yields 2.3 angstrom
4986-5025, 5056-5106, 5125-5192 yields -1.8 angstrom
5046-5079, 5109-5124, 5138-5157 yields -1.2 angstrom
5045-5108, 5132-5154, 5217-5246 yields 5.2 angstrom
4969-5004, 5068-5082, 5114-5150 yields 0.4 angstrom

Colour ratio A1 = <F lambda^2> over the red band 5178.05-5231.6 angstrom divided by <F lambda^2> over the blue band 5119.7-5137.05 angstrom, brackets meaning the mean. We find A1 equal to 1.18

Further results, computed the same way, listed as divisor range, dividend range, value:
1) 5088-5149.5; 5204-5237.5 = 1.33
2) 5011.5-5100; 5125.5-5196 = 0.87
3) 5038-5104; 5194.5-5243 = 1.32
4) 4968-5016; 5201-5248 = 1.25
